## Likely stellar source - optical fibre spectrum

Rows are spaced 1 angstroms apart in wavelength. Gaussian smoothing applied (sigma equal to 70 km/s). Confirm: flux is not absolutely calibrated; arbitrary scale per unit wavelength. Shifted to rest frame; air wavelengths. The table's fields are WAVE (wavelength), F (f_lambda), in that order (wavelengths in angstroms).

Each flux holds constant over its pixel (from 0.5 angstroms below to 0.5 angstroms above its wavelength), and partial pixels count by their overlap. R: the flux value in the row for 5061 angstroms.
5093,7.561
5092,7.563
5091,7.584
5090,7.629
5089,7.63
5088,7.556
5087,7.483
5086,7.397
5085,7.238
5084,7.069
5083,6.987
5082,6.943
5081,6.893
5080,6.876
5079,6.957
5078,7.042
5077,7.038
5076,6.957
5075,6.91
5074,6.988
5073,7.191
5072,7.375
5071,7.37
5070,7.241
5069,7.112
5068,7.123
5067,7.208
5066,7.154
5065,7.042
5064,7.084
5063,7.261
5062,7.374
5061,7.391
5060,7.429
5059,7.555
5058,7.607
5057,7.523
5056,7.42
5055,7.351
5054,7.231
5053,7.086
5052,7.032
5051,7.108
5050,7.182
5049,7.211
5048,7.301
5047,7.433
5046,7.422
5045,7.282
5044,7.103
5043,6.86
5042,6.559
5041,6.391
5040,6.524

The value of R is 7.391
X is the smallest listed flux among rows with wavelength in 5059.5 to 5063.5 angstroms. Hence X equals 7.261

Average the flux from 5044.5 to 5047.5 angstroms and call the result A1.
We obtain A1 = 7.38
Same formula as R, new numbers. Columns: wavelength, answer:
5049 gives 7.211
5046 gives 7.422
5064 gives 7.084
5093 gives 7.561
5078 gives 7.042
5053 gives 7.086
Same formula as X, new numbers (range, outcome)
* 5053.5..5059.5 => 7.231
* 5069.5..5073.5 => 7.191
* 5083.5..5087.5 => 7.069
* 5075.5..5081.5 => 6.876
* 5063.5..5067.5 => 7.042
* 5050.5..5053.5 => 7.032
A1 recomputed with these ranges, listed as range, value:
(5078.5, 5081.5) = 6.91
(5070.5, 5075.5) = 7.17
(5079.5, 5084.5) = 6.95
